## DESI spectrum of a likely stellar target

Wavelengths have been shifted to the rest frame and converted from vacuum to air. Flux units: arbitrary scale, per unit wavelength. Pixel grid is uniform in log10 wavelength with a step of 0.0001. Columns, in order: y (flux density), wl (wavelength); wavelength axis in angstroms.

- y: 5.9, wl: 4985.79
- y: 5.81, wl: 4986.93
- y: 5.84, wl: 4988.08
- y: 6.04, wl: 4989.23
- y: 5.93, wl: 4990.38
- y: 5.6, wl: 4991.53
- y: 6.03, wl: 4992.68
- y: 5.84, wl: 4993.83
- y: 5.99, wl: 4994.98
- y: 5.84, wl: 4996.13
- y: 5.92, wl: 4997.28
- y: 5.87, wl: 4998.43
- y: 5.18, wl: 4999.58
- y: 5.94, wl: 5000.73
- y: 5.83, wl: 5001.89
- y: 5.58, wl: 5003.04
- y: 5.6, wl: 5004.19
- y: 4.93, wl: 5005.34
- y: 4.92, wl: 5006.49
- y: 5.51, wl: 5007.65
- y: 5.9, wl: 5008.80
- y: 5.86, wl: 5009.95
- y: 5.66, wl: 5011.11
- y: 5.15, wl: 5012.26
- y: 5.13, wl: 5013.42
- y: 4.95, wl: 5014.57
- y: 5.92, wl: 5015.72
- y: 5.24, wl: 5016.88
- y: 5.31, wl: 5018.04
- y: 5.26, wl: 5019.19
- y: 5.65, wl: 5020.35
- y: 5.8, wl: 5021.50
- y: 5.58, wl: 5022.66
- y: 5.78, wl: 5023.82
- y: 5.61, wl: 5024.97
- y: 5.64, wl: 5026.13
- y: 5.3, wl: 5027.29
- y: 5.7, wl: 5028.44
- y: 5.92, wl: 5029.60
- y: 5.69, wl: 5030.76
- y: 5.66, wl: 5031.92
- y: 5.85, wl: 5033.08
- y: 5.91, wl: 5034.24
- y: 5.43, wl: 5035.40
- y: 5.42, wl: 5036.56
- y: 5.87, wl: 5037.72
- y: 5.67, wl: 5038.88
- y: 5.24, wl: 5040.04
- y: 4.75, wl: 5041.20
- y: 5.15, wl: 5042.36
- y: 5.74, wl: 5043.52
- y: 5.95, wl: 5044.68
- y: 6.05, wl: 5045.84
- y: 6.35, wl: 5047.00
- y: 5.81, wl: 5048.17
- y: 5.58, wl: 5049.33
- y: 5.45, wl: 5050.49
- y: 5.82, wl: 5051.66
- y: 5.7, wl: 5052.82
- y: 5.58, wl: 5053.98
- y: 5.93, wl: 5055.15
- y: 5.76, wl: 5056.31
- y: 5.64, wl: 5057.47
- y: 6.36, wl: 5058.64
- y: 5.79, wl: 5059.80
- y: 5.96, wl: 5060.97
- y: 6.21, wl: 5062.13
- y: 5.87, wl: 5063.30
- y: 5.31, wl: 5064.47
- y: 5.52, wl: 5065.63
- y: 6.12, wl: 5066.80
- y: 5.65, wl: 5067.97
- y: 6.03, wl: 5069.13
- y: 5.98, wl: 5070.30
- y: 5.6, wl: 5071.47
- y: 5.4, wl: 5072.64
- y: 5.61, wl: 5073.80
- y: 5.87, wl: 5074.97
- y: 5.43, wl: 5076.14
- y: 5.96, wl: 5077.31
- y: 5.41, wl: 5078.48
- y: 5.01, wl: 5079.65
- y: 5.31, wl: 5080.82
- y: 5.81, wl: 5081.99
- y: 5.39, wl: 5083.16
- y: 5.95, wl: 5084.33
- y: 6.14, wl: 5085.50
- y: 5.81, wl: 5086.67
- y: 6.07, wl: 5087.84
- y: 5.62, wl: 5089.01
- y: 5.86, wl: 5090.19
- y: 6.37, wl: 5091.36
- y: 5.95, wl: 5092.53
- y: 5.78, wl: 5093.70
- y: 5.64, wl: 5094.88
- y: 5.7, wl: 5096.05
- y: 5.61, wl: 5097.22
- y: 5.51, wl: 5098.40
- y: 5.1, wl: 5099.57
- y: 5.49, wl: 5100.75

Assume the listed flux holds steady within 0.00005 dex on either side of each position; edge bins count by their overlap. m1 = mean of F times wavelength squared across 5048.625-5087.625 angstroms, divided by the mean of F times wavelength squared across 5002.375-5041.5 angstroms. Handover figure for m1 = 1.06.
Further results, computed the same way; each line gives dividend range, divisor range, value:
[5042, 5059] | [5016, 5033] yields 1.05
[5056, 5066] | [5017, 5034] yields 1.05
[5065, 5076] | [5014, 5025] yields 1.06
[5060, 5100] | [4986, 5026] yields 1.05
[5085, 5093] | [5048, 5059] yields 1.05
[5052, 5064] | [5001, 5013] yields 1.09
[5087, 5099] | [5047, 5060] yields 1.02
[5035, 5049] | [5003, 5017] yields 1.05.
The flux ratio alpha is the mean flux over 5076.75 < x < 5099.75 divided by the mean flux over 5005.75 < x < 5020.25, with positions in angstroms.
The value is 1.06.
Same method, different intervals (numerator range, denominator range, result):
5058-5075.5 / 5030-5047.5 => 1.03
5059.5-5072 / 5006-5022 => 1.07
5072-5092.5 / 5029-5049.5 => 1.01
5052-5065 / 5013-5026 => 1.06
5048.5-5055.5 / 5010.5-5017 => 1.06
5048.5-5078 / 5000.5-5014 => 1.05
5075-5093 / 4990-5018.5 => 1.03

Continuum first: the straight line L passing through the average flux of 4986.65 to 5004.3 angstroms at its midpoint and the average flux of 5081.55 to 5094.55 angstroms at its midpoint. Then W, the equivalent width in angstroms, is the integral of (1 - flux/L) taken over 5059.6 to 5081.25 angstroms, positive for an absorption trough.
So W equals 0.7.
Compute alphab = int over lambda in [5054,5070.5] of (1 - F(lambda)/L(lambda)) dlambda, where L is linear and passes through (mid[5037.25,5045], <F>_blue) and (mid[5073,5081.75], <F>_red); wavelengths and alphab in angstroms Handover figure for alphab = -1.1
